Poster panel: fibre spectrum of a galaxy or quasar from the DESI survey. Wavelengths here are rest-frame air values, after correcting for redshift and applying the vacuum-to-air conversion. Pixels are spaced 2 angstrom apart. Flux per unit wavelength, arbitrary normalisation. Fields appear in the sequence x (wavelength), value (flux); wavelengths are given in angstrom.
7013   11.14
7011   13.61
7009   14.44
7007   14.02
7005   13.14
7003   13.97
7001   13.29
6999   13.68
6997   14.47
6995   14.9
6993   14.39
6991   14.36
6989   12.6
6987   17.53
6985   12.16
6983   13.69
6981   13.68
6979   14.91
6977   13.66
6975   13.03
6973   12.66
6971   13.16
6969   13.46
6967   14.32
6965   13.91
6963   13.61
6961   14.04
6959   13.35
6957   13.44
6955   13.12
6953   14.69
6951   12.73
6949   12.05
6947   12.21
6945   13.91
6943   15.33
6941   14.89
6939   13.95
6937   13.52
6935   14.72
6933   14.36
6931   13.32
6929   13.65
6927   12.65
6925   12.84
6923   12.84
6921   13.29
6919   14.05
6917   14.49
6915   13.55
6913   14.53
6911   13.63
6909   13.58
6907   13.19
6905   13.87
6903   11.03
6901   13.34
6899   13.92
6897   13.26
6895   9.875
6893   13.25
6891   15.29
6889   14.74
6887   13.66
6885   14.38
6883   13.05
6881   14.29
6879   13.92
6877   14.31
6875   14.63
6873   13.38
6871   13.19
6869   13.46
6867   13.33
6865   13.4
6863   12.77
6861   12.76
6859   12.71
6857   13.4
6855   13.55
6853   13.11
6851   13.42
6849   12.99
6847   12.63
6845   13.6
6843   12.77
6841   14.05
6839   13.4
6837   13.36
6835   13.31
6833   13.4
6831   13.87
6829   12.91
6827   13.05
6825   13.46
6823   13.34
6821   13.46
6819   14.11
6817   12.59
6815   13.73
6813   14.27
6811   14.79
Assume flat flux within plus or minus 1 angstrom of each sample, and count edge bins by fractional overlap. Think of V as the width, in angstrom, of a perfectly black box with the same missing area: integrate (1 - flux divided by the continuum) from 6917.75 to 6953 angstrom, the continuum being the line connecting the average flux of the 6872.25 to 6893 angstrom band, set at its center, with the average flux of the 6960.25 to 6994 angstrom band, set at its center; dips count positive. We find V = 0.95 angstrom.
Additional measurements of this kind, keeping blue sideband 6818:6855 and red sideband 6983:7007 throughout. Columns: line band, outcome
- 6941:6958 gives 0.4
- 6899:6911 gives 0.5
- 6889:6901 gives 0.3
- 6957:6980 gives 0.5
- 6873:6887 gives -0.5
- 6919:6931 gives 0.5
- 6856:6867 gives 0.3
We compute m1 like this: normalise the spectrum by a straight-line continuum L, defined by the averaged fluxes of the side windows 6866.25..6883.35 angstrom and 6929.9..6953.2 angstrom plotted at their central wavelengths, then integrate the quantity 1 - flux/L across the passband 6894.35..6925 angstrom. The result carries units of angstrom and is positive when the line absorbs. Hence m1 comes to 1.1 angstrom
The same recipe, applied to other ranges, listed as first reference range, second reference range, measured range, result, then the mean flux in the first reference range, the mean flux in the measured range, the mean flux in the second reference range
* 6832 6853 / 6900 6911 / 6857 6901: -1.2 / 13.3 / 13.5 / 13.1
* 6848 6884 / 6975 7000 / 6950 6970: 0.4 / 13.4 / 13.7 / 14.1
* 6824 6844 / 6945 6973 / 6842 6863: 0.4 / 13.4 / 13.1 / 13.4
